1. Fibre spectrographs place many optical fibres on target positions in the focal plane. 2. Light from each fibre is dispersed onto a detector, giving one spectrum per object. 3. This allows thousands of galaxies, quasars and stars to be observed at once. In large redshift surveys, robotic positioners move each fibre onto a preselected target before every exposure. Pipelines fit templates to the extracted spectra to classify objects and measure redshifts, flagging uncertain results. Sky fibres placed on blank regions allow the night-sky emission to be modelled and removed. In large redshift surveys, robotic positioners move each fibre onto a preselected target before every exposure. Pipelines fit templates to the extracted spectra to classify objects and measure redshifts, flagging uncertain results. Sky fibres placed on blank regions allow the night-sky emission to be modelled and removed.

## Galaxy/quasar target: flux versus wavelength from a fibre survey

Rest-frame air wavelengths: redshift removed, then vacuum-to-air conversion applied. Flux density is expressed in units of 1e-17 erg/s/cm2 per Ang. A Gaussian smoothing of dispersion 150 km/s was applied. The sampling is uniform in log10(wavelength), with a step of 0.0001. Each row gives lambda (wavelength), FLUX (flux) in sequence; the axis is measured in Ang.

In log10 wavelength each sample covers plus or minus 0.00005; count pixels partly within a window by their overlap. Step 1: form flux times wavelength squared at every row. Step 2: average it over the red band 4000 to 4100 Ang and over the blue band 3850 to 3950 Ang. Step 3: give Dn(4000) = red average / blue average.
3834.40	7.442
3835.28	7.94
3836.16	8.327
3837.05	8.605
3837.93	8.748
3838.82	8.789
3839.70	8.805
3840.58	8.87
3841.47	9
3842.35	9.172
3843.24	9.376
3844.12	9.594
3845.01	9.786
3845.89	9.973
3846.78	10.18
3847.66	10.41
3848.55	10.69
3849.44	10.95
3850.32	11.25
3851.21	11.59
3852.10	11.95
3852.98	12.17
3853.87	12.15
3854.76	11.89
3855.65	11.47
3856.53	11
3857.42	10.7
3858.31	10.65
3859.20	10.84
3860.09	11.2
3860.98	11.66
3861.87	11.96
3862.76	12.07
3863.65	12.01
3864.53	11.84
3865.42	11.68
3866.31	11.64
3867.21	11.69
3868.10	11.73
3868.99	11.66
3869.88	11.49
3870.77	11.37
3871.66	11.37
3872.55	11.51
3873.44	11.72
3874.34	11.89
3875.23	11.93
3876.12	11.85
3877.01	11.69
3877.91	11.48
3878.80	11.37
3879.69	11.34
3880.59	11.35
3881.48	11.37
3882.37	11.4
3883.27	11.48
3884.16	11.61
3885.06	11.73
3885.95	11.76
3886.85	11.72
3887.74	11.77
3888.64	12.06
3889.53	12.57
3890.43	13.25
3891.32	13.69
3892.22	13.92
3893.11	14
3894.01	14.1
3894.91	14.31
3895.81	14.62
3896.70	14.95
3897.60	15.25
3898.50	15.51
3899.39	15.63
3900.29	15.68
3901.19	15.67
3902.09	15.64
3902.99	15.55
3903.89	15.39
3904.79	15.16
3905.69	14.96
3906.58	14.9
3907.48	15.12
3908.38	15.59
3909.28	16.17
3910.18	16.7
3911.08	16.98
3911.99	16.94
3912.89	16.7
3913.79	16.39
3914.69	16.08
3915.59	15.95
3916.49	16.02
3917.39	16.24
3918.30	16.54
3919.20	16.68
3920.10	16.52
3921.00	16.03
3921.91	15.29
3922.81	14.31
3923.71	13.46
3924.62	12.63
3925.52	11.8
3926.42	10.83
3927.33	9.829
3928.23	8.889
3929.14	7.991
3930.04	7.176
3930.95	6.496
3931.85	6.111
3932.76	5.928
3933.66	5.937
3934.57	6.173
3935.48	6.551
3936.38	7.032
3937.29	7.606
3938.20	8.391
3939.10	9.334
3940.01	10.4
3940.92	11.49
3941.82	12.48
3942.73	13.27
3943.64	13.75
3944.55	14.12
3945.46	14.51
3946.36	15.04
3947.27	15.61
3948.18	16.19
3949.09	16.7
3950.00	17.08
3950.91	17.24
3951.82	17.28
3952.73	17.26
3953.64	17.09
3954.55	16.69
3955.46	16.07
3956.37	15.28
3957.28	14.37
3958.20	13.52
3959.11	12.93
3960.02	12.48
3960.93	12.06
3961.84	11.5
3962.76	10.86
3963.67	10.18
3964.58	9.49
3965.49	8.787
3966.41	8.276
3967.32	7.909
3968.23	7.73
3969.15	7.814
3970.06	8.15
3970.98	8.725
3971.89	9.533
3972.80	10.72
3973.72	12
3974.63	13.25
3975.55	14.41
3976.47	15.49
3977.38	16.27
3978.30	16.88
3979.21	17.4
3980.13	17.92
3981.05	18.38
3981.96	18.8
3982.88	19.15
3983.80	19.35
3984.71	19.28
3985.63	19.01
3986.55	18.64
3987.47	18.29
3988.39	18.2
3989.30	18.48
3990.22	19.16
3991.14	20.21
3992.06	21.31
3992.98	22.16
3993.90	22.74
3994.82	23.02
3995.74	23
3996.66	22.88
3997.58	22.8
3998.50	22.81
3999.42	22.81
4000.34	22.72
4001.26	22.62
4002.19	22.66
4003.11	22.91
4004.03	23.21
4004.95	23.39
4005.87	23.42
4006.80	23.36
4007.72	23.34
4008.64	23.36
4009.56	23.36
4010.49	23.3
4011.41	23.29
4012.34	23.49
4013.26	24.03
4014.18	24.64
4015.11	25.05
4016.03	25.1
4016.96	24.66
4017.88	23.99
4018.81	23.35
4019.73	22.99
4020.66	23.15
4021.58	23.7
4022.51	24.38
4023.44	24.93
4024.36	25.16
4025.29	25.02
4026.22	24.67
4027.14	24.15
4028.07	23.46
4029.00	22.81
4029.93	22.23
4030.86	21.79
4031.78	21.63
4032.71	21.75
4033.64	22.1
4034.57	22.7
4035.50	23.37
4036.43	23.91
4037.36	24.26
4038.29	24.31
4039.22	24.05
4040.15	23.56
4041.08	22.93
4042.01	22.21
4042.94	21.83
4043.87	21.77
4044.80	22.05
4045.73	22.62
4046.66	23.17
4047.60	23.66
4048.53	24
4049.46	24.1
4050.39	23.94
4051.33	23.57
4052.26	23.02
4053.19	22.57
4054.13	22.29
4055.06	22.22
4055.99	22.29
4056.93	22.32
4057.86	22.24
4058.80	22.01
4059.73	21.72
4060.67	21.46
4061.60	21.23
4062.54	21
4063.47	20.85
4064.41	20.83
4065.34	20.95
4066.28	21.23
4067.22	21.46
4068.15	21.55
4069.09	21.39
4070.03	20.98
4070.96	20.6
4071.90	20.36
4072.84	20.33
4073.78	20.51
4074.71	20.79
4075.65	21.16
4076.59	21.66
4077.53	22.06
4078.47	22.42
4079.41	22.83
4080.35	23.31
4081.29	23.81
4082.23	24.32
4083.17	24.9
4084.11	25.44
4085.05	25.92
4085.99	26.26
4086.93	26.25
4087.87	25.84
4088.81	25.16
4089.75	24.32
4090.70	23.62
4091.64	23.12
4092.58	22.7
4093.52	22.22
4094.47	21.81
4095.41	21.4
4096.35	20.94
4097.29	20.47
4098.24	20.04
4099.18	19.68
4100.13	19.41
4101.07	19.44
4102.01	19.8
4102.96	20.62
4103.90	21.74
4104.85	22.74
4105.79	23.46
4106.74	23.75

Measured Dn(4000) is 1.95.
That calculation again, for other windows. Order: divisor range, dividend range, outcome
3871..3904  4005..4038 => 1.94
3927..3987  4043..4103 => 1.87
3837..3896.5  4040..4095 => 2.19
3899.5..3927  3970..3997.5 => 1.19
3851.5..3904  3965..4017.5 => 1.61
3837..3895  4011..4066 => 2.21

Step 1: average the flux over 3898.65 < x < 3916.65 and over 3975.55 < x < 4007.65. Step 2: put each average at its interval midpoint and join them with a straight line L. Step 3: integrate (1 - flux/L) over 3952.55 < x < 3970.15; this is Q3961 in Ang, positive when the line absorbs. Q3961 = 6.4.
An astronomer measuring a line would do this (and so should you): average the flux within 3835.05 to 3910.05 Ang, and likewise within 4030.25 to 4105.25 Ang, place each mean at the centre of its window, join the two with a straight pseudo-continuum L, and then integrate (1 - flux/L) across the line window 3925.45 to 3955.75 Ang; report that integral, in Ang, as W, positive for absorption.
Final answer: 7.9 Ang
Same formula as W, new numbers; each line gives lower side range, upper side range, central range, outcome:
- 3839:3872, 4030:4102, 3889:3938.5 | 2.5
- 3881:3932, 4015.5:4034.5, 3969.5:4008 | 3.2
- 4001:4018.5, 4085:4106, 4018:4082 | 1.4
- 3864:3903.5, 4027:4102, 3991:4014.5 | -4.7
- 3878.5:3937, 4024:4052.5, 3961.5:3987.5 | 6.9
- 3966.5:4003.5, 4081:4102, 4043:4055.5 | -1.3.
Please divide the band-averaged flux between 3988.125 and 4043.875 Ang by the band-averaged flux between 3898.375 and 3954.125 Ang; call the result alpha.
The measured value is 1.71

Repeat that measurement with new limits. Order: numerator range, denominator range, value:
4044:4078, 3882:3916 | 1.51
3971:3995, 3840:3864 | 1.62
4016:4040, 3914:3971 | 1.94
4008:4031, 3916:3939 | 2.21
